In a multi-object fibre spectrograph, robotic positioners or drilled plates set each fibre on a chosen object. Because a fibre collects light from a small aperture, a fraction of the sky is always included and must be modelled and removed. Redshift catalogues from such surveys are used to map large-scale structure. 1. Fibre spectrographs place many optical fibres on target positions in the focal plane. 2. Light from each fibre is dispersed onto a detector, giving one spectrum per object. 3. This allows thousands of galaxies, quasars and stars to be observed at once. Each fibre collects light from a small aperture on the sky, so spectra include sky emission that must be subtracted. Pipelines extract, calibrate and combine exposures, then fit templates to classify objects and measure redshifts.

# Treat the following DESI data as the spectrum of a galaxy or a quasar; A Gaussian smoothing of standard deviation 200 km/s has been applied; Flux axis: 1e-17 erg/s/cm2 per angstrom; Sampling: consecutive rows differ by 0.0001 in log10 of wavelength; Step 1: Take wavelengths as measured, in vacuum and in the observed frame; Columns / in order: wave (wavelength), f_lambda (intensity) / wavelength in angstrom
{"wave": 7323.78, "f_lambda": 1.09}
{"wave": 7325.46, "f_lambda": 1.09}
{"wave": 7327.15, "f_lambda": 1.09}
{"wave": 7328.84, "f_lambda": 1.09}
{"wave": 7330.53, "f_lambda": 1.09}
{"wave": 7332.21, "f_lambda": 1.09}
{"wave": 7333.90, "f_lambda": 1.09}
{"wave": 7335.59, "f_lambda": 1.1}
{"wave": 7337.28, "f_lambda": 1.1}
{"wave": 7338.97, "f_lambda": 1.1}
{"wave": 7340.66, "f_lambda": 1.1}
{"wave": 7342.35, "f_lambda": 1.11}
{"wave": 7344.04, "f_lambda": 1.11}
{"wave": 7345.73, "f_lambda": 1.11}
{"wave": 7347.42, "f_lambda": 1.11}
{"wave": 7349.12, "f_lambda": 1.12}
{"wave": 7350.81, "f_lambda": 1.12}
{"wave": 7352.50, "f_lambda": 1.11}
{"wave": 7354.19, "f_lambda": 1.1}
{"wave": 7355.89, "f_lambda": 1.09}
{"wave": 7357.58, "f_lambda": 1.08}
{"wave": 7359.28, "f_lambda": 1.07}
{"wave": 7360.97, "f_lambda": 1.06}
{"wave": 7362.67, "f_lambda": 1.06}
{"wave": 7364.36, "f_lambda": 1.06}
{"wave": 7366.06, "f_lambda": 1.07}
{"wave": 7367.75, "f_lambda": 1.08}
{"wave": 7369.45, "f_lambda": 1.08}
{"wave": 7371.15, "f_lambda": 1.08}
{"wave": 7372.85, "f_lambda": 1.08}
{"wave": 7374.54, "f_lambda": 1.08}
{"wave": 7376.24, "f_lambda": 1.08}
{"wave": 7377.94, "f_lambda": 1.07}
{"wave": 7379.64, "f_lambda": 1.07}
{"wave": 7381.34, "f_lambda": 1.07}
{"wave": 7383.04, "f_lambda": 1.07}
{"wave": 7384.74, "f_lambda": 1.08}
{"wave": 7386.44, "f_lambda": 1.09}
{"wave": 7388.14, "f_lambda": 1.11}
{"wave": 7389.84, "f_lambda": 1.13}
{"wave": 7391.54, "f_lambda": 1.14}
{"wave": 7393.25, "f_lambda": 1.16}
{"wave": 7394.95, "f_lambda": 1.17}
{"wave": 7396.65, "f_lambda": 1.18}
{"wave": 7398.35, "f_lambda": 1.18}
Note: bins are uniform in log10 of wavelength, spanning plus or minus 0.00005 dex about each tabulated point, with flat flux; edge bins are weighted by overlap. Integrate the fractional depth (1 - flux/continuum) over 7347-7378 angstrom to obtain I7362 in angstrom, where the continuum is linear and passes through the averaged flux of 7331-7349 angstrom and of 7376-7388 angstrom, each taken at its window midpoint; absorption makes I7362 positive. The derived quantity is 0.14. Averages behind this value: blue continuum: 1.1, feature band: 1.08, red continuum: 1.08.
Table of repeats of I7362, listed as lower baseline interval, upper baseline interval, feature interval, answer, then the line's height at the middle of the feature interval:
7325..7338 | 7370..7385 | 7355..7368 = 0.1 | 1.08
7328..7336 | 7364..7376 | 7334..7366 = -0.3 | 1.08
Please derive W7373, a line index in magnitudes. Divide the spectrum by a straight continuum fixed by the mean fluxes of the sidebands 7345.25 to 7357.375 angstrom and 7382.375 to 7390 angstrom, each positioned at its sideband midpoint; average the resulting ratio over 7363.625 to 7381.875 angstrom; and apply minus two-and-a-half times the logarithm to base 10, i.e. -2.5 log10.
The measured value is 0.02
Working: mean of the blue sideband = 1.11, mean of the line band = 1.07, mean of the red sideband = 1.09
